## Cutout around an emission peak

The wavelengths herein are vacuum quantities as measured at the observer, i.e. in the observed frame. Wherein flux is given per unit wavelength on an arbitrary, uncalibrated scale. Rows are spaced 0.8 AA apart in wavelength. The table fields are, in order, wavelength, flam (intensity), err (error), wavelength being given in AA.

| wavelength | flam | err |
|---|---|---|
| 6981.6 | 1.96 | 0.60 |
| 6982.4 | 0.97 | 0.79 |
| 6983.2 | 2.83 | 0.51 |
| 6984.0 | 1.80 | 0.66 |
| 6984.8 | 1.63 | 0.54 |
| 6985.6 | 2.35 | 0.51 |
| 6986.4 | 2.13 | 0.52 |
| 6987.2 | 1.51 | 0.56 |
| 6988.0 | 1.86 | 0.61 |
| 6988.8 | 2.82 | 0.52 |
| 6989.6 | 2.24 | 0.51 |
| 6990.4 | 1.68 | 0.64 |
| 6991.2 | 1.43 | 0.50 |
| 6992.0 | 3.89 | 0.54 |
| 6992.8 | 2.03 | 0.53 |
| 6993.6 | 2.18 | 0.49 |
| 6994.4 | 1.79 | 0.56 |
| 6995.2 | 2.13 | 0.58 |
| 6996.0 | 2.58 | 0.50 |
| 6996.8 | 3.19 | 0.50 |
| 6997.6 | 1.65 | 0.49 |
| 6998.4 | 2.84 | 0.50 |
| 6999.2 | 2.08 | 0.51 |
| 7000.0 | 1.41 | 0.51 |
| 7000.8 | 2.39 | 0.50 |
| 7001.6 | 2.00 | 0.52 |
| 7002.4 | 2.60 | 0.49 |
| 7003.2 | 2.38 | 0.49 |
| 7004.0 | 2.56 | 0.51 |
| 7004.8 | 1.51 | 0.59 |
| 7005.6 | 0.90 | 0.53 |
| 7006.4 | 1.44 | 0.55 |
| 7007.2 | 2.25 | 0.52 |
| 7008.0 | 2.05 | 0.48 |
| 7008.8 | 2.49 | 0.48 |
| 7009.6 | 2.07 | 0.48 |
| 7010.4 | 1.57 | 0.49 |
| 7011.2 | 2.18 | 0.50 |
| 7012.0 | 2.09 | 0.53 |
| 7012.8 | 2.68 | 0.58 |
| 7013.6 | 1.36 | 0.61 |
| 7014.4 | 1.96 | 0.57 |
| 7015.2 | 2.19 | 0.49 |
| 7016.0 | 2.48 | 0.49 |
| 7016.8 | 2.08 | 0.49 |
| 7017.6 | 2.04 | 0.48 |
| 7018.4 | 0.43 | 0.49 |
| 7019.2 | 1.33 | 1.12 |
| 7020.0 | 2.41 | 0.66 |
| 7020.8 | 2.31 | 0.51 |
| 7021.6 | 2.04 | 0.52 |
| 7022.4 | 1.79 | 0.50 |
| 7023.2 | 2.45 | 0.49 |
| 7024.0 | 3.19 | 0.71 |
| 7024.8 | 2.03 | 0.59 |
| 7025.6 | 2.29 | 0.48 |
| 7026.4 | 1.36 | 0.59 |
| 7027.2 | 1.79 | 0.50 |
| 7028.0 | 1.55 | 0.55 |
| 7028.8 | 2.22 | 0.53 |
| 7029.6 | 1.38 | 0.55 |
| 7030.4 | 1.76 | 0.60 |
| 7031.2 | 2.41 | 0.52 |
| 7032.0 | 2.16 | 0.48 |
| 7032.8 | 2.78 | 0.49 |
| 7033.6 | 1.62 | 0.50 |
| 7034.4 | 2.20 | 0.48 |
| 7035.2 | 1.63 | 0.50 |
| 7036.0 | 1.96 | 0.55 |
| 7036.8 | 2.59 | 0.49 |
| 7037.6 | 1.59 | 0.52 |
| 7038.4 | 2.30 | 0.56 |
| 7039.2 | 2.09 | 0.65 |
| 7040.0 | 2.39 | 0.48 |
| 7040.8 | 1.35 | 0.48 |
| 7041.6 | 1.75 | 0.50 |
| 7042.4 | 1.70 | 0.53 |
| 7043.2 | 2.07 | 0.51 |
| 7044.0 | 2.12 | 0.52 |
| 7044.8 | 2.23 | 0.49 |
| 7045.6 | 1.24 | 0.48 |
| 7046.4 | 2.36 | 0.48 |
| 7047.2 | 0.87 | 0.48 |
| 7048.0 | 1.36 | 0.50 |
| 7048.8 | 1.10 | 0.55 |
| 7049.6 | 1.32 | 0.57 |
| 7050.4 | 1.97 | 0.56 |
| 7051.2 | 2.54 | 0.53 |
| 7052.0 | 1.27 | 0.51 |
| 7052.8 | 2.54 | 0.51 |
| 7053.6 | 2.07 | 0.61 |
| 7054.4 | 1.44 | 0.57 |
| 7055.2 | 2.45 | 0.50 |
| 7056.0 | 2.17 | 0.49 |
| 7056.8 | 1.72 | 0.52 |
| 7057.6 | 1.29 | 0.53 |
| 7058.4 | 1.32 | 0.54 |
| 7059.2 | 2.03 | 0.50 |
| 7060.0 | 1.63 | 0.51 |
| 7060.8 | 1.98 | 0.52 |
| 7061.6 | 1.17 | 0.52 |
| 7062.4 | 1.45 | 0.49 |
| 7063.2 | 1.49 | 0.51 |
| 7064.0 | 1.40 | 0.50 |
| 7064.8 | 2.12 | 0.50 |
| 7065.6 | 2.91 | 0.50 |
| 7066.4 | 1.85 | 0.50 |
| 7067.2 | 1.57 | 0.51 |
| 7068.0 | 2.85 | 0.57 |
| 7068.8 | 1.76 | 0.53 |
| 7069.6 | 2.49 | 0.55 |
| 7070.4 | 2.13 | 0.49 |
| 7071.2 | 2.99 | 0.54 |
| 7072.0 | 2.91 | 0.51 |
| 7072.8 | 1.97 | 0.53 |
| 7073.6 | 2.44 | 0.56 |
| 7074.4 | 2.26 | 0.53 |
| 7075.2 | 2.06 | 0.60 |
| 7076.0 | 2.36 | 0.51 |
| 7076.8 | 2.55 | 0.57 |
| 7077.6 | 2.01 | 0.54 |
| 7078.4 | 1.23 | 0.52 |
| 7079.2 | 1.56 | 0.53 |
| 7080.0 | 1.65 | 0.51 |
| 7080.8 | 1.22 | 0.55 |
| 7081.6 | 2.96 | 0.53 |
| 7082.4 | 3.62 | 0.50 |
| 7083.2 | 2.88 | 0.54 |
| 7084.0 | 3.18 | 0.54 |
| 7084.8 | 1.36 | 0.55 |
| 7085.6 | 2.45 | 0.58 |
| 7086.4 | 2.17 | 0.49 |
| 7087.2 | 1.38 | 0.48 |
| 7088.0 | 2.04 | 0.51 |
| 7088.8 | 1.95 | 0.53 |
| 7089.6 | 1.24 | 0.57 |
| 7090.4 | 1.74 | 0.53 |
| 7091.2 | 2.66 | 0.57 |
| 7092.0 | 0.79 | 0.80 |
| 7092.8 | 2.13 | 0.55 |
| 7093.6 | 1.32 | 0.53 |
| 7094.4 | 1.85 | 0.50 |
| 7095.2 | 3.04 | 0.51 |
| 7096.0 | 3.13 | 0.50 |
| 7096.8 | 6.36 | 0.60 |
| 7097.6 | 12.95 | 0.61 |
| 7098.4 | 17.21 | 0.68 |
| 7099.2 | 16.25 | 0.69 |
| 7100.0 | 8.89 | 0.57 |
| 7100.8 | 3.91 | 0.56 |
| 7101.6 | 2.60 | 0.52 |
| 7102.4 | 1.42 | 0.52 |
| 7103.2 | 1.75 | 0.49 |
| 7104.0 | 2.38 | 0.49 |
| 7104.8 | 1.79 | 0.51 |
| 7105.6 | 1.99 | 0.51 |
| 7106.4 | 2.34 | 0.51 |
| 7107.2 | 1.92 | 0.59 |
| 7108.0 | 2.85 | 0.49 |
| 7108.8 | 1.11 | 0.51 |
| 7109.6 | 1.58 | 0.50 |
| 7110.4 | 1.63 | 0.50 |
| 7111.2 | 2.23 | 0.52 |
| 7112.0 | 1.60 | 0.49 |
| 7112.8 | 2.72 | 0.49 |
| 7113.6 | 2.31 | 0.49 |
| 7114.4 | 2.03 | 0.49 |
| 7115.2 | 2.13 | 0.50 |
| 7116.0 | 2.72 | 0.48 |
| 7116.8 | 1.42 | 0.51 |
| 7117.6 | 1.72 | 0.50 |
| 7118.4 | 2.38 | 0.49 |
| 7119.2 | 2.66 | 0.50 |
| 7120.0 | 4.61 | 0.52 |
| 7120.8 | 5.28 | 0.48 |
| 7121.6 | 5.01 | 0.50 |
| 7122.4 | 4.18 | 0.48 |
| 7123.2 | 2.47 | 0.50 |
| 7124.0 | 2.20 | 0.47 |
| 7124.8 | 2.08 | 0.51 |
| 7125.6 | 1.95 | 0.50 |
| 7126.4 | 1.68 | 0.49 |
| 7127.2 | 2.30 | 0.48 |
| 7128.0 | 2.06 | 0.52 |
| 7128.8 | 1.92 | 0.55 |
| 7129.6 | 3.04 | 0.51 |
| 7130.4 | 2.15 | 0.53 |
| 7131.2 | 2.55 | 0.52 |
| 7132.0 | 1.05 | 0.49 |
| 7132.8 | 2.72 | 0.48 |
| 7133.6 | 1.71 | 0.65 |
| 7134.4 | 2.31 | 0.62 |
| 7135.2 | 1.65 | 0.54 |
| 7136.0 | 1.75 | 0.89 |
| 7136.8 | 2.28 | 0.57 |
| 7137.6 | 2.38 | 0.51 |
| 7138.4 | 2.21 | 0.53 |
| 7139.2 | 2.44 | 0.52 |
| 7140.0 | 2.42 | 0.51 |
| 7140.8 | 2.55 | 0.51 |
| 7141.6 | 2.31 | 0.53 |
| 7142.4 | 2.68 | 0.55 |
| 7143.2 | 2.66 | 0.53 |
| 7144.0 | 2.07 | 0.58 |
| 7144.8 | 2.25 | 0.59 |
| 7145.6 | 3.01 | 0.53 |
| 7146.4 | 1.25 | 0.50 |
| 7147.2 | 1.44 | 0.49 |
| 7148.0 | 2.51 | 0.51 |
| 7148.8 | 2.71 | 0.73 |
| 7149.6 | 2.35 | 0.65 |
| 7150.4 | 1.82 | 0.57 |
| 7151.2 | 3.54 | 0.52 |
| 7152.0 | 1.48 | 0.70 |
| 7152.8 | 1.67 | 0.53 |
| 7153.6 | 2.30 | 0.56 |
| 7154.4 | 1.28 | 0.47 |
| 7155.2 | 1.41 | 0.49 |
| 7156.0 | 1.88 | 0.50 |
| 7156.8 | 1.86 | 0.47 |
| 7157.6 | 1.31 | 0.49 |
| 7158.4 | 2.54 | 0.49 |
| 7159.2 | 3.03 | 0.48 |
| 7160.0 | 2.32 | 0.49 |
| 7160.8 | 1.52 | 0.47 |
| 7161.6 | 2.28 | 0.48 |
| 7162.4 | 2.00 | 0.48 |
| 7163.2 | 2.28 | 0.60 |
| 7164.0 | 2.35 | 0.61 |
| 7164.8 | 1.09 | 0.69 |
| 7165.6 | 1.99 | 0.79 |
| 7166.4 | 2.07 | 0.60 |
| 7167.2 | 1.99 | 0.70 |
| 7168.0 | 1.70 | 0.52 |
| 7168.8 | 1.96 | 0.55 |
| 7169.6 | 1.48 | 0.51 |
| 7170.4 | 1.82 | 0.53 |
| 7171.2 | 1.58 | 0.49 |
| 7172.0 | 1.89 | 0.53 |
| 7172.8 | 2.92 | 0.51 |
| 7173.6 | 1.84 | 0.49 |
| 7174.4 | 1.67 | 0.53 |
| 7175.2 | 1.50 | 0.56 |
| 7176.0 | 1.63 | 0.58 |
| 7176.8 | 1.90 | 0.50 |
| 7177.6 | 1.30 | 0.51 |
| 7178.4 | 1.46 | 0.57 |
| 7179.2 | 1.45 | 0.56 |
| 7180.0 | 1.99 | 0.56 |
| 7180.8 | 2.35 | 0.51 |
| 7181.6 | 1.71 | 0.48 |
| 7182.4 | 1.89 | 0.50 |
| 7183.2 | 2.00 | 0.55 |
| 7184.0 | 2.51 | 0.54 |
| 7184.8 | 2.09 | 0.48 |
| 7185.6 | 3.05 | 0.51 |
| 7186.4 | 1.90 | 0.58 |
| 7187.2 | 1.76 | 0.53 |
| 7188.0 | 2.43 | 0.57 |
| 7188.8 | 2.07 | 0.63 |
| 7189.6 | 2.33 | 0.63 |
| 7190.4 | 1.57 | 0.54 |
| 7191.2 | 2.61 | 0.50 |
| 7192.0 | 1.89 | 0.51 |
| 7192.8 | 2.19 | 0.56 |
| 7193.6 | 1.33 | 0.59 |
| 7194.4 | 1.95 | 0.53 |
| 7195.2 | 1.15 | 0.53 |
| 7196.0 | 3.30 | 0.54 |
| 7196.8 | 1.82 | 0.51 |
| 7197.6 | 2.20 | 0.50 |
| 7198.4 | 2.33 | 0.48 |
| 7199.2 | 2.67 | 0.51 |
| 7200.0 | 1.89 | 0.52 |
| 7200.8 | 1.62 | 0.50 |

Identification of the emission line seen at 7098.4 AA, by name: H-alpha 6563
